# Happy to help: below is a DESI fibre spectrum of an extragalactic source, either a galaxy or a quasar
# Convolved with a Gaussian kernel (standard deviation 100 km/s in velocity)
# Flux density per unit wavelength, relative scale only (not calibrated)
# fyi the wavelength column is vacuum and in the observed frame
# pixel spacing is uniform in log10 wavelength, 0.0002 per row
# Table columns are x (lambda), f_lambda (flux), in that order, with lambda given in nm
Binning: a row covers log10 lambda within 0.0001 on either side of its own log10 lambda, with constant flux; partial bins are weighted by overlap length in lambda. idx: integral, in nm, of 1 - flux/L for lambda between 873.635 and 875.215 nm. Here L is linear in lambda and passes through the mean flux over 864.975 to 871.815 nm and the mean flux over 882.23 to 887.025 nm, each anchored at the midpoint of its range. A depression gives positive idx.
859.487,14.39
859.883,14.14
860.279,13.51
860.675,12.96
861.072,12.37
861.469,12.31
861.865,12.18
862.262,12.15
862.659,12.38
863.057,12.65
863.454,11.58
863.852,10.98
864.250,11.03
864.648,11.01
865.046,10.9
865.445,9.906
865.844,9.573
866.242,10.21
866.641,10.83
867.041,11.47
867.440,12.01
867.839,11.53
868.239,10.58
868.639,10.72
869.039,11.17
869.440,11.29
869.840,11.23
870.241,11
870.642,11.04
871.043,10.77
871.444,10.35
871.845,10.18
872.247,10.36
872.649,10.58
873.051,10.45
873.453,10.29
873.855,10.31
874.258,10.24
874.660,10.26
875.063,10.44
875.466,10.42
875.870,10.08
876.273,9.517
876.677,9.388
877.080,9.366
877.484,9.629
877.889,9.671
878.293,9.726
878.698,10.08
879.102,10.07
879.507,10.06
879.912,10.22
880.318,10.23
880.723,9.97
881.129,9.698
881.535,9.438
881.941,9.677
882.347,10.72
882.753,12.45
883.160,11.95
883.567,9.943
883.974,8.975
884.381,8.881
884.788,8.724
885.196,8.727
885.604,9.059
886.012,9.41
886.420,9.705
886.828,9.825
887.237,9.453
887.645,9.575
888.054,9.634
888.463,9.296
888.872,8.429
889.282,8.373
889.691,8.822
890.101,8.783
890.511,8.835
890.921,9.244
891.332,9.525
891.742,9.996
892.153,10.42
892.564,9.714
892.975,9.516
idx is 0.025 nm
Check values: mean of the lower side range 10.8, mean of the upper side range 9.85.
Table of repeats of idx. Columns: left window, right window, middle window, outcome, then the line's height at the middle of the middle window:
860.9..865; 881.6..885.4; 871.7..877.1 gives 0.321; 10.8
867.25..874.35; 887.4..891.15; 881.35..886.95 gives -0.185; 9.5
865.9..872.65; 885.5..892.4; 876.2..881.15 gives 0.148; 10.1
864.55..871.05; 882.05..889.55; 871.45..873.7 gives 0.040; 10.6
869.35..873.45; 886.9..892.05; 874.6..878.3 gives 0.157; 10.3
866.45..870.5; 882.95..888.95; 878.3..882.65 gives -0.027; 10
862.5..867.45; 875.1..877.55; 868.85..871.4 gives -0.133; 10.5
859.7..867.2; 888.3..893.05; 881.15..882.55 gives 0.016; 10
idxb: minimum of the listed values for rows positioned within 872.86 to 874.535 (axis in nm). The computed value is 10.24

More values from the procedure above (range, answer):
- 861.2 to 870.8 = 9.573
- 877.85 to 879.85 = 9.671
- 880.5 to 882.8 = 9.438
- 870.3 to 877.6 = 9.366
